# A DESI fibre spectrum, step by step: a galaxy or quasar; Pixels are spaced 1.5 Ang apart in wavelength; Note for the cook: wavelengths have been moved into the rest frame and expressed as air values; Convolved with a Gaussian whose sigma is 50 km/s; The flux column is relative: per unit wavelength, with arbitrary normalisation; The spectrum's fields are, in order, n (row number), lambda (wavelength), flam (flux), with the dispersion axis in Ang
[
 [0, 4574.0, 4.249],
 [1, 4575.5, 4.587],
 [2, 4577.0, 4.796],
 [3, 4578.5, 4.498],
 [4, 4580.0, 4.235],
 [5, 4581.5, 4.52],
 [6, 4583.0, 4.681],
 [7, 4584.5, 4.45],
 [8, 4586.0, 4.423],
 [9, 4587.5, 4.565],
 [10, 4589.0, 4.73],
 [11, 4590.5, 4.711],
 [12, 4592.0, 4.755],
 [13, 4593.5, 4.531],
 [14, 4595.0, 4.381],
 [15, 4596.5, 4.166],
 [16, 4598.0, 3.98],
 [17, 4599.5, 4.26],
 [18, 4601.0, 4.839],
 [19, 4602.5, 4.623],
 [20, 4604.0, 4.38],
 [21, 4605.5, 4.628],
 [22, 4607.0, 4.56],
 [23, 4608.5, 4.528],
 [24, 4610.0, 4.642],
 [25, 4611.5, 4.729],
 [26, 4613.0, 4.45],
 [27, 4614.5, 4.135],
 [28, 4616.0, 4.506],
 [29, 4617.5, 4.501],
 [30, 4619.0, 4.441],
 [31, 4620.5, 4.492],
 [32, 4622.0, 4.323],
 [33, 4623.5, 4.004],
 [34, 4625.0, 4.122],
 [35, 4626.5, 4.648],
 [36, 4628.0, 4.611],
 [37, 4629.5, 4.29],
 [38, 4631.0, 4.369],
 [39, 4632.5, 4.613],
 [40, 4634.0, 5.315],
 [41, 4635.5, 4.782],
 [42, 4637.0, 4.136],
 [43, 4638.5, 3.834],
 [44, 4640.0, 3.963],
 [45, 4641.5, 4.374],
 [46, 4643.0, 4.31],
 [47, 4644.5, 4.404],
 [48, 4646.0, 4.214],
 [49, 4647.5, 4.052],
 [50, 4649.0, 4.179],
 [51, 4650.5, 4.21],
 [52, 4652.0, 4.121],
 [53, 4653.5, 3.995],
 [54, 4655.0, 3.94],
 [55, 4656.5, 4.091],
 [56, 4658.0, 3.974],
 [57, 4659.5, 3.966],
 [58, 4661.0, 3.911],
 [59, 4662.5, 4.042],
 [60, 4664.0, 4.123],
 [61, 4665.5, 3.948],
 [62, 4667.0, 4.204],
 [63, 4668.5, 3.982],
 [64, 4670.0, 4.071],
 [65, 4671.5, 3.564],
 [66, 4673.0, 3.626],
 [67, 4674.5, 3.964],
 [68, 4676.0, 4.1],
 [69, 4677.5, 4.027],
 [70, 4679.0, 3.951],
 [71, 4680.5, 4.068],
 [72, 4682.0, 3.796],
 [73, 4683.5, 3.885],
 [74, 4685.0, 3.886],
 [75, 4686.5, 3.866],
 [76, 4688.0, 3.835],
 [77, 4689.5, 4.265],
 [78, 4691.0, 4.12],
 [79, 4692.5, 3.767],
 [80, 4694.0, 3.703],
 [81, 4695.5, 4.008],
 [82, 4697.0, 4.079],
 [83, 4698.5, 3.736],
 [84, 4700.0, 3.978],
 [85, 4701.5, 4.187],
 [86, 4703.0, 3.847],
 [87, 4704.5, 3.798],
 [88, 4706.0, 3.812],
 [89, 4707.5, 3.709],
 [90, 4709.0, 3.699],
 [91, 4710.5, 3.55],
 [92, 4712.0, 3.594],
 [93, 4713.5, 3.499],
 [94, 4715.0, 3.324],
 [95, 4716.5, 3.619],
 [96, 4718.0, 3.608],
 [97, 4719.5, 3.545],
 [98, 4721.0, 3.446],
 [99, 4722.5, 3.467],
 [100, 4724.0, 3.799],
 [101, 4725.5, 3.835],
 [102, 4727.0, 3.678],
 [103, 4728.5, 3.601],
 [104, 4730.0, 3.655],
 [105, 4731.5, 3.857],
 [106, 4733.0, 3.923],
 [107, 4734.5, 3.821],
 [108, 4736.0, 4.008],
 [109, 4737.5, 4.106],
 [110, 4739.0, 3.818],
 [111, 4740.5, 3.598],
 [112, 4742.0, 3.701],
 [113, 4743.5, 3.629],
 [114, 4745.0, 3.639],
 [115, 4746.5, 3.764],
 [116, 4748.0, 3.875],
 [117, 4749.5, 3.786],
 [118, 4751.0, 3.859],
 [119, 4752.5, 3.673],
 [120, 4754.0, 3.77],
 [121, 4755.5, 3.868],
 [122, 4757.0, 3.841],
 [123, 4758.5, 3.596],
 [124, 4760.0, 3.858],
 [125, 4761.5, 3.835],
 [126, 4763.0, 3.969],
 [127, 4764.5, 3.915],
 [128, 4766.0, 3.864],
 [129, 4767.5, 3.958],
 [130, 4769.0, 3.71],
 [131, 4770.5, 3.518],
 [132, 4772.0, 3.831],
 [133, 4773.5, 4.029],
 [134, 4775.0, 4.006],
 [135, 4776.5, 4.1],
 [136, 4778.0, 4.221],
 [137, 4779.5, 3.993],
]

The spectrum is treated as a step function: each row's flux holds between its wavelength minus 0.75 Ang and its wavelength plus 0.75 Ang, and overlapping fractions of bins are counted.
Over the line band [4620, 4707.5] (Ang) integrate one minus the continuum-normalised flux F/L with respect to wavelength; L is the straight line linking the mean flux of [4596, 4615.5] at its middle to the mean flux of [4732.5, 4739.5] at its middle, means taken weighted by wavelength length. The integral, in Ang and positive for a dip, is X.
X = 2.9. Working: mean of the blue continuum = 4.46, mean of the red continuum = 3.94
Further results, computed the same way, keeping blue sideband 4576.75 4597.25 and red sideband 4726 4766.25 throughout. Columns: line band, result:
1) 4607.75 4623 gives -0.2 Ang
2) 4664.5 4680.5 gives 0.7 Ang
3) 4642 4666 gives 0.7 Ang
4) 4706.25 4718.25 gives 1.1 Ang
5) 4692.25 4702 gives 0.2 Ang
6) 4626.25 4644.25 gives -0.5 Ang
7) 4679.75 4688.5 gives 0.4 Ang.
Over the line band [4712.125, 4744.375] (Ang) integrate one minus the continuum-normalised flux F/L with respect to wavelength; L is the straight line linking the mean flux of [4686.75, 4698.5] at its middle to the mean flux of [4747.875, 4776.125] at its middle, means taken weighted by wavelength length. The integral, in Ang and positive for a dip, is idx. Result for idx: 1.6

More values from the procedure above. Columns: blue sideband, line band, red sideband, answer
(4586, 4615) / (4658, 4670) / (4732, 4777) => 0.57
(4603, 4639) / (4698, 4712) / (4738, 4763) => 0.73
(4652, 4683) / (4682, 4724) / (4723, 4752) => 1.13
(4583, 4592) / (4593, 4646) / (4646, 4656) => -0.97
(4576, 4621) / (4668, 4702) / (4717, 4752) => 0.72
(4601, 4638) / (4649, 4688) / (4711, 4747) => 1.51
